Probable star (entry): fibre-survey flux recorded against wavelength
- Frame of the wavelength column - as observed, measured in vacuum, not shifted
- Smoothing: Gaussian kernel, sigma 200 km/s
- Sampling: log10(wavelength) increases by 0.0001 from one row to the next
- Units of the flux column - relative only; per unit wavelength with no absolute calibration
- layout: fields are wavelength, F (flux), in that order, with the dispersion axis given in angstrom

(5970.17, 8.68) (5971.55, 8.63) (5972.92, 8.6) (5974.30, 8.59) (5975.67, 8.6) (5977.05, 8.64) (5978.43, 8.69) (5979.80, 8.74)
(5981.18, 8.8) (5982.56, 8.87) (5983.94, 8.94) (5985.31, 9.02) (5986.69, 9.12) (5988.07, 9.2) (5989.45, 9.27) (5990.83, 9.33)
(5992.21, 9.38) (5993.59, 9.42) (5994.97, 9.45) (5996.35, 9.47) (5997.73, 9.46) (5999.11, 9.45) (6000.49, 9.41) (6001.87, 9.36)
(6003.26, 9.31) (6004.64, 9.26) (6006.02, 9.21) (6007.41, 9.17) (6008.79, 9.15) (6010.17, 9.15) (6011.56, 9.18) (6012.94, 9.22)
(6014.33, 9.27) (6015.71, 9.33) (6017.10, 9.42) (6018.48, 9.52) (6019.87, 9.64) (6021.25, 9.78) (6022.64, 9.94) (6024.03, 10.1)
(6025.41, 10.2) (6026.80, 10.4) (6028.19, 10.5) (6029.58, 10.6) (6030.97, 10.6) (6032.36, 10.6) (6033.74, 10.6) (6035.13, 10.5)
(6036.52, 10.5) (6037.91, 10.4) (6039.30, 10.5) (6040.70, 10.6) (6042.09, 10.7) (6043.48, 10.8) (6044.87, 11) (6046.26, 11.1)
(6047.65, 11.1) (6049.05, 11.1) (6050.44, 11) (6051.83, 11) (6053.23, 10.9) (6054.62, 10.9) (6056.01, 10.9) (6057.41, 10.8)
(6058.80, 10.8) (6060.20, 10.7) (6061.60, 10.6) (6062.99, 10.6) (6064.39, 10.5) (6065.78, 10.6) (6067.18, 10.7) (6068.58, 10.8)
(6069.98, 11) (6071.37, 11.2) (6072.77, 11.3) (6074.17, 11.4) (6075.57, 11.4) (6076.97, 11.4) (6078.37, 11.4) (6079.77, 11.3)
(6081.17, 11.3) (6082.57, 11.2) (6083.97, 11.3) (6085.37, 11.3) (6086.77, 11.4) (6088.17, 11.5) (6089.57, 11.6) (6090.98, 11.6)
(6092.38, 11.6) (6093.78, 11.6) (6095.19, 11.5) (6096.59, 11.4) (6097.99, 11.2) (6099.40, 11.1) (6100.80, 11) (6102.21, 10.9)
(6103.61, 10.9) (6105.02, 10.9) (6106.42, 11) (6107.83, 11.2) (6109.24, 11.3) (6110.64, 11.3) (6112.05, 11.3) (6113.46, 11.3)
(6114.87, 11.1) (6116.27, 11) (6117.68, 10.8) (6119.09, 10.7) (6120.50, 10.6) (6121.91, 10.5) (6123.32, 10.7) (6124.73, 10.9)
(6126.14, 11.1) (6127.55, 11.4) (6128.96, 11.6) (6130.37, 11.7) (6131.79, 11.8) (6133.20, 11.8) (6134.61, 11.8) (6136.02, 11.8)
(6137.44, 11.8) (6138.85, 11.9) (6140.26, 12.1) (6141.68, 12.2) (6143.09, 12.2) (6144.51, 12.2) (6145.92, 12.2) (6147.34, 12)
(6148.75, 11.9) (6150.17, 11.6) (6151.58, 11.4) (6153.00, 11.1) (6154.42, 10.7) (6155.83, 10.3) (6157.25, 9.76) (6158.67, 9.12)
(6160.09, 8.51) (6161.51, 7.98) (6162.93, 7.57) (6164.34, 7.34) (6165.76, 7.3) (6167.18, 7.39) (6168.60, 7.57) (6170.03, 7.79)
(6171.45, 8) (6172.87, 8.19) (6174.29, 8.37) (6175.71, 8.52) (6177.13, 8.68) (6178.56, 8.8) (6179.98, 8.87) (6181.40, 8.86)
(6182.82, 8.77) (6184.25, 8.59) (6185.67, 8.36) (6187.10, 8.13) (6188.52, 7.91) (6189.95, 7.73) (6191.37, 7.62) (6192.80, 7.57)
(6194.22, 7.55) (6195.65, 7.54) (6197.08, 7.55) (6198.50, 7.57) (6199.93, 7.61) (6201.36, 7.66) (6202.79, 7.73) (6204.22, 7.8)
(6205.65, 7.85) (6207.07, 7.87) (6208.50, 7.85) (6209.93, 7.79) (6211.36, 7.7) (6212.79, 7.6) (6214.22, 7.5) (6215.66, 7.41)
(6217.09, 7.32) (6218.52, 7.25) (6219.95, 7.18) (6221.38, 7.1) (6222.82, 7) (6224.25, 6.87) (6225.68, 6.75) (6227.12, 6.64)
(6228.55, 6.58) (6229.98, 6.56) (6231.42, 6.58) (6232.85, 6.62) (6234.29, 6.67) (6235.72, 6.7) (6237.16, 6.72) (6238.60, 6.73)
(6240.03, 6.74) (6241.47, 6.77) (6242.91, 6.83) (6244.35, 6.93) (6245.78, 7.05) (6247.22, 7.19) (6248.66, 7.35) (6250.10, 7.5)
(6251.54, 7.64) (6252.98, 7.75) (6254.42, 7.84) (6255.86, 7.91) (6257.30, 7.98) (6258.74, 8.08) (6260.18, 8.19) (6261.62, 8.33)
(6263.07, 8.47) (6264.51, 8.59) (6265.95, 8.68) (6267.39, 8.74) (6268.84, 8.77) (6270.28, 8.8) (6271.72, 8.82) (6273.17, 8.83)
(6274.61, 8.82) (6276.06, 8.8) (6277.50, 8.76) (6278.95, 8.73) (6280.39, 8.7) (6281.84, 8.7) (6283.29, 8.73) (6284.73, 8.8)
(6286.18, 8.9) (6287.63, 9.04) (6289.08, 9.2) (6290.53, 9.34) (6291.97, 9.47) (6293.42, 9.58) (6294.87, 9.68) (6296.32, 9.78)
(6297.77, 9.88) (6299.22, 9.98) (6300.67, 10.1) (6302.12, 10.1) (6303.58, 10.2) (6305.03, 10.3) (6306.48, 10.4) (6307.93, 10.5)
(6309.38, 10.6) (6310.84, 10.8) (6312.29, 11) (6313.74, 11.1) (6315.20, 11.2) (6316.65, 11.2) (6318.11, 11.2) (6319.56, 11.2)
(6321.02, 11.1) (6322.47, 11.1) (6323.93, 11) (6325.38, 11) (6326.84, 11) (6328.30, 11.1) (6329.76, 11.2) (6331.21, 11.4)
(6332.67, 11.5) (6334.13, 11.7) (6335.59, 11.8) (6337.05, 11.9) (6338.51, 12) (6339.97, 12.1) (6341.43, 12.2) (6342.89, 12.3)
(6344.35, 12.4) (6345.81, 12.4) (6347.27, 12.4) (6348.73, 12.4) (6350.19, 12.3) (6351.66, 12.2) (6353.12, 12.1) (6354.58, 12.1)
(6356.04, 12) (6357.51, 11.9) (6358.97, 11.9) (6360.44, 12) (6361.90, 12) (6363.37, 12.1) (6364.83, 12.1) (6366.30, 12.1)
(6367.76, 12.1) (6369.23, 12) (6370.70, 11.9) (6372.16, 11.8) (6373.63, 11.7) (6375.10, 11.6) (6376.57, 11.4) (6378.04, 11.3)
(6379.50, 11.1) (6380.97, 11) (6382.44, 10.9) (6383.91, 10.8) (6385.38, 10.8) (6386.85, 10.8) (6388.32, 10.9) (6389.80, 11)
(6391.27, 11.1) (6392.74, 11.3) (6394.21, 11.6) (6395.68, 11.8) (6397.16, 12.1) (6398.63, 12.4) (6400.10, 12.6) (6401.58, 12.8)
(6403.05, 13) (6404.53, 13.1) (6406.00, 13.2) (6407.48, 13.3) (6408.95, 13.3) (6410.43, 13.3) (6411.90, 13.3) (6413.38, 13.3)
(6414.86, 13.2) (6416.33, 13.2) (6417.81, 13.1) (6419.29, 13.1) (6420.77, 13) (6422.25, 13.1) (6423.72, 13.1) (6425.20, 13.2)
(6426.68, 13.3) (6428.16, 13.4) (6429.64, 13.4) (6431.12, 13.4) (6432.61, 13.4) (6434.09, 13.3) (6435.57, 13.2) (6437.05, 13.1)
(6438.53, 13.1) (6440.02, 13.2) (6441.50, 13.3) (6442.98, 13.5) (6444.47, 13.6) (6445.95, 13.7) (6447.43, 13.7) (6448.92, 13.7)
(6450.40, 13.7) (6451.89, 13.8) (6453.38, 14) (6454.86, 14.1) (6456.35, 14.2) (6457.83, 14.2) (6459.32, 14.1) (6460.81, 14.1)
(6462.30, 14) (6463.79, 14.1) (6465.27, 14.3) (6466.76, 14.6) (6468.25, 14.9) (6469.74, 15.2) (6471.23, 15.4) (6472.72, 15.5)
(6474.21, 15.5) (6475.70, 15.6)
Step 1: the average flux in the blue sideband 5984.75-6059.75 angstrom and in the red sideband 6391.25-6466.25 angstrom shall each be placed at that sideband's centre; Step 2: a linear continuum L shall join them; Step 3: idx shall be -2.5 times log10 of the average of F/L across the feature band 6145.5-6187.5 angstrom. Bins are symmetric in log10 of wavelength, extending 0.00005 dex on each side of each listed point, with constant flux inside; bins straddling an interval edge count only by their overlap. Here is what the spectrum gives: 0.22 mag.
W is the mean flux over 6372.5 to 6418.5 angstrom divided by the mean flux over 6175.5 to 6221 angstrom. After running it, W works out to 1.53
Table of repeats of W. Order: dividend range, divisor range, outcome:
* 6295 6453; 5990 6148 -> 1.12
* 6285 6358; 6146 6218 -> 1.30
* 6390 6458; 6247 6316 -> 1.44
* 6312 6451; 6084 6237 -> 1.30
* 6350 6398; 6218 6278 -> 1.53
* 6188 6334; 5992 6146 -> 0.80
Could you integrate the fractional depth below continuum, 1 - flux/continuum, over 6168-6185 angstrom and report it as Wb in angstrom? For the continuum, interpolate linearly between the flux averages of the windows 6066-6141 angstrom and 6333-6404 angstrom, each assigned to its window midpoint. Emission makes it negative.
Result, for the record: 4.5 angstrom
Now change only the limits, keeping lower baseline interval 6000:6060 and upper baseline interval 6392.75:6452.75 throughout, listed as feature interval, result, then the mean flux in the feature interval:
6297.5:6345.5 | 4.81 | 11.1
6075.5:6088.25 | -0.93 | 11.3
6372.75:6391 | 2.43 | 11.1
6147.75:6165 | 2.03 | 9.82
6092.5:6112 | -0.85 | 11.2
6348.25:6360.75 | 0.51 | 12.1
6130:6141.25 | -0.90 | 11.8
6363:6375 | 0.73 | 12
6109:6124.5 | -0.17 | 11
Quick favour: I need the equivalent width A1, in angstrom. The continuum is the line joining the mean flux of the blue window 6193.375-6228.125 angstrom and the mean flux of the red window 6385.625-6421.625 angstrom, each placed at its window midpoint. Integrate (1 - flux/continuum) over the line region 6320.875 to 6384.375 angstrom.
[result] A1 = -3.6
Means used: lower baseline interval 7.44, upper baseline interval 12.5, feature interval 11.7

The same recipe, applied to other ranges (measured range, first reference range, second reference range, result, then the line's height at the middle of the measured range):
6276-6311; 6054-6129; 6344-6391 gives 6.0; 11.6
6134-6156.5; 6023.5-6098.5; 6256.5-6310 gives -3.1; 10.3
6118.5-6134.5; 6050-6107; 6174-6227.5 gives -2.3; 9.8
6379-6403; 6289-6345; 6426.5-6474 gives 2.1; 12.6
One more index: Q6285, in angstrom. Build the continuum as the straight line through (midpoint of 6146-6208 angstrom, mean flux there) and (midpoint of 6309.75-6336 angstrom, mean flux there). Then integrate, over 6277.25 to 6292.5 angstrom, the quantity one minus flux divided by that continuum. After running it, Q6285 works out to 2.3 angstrom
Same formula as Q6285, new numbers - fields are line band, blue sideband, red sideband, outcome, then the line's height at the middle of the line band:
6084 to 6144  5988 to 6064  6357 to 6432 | -4.2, 10.6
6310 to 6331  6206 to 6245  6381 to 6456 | -2.5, 9.89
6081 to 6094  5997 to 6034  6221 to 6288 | -3.3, 9.11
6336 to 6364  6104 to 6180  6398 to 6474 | 1.2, 12.7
